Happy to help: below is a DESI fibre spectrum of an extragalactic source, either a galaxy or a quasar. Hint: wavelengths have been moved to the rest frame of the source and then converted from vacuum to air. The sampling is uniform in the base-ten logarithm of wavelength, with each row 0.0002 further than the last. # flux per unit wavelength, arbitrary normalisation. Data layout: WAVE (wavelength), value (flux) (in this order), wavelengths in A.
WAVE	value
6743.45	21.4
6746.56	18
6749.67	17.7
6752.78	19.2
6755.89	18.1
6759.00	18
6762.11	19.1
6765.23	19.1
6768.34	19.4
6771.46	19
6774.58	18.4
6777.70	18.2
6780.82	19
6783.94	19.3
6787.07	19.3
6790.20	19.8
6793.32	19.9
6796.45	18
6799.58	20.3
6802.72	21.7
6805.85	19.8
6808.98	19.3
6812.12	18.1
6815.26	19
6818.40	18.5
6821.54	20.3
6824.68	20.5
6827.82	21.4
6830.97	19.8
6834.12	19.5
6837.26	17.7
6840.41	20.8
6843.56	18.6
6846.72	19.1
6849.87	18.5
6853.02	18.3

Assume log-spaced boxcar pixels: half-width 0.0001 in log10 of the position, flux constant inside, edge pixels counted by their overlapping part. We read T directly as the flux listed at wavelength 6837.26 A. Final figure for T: 17.7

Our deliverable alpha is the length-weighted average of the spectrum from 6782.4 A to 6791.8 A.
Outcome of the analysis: 19.5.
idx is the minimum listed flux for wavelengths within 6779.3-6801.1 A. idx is 18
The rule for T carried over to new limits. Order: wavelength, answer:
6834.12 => 19.5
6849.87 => 18.5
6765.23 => 19.1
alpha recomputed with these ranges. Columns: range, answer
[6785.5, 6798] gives 19.2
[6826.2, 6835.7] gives 20.2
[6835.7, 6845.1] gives 19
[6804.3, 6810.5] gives 19.6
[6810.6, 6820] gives 18.5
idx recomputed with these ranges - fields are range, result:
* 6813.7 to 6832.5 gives 18.5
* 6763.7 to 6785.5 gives 18.2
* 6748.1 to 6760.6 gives 17.7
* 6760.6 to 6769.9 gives 19.1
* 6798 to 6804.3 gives 20.3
